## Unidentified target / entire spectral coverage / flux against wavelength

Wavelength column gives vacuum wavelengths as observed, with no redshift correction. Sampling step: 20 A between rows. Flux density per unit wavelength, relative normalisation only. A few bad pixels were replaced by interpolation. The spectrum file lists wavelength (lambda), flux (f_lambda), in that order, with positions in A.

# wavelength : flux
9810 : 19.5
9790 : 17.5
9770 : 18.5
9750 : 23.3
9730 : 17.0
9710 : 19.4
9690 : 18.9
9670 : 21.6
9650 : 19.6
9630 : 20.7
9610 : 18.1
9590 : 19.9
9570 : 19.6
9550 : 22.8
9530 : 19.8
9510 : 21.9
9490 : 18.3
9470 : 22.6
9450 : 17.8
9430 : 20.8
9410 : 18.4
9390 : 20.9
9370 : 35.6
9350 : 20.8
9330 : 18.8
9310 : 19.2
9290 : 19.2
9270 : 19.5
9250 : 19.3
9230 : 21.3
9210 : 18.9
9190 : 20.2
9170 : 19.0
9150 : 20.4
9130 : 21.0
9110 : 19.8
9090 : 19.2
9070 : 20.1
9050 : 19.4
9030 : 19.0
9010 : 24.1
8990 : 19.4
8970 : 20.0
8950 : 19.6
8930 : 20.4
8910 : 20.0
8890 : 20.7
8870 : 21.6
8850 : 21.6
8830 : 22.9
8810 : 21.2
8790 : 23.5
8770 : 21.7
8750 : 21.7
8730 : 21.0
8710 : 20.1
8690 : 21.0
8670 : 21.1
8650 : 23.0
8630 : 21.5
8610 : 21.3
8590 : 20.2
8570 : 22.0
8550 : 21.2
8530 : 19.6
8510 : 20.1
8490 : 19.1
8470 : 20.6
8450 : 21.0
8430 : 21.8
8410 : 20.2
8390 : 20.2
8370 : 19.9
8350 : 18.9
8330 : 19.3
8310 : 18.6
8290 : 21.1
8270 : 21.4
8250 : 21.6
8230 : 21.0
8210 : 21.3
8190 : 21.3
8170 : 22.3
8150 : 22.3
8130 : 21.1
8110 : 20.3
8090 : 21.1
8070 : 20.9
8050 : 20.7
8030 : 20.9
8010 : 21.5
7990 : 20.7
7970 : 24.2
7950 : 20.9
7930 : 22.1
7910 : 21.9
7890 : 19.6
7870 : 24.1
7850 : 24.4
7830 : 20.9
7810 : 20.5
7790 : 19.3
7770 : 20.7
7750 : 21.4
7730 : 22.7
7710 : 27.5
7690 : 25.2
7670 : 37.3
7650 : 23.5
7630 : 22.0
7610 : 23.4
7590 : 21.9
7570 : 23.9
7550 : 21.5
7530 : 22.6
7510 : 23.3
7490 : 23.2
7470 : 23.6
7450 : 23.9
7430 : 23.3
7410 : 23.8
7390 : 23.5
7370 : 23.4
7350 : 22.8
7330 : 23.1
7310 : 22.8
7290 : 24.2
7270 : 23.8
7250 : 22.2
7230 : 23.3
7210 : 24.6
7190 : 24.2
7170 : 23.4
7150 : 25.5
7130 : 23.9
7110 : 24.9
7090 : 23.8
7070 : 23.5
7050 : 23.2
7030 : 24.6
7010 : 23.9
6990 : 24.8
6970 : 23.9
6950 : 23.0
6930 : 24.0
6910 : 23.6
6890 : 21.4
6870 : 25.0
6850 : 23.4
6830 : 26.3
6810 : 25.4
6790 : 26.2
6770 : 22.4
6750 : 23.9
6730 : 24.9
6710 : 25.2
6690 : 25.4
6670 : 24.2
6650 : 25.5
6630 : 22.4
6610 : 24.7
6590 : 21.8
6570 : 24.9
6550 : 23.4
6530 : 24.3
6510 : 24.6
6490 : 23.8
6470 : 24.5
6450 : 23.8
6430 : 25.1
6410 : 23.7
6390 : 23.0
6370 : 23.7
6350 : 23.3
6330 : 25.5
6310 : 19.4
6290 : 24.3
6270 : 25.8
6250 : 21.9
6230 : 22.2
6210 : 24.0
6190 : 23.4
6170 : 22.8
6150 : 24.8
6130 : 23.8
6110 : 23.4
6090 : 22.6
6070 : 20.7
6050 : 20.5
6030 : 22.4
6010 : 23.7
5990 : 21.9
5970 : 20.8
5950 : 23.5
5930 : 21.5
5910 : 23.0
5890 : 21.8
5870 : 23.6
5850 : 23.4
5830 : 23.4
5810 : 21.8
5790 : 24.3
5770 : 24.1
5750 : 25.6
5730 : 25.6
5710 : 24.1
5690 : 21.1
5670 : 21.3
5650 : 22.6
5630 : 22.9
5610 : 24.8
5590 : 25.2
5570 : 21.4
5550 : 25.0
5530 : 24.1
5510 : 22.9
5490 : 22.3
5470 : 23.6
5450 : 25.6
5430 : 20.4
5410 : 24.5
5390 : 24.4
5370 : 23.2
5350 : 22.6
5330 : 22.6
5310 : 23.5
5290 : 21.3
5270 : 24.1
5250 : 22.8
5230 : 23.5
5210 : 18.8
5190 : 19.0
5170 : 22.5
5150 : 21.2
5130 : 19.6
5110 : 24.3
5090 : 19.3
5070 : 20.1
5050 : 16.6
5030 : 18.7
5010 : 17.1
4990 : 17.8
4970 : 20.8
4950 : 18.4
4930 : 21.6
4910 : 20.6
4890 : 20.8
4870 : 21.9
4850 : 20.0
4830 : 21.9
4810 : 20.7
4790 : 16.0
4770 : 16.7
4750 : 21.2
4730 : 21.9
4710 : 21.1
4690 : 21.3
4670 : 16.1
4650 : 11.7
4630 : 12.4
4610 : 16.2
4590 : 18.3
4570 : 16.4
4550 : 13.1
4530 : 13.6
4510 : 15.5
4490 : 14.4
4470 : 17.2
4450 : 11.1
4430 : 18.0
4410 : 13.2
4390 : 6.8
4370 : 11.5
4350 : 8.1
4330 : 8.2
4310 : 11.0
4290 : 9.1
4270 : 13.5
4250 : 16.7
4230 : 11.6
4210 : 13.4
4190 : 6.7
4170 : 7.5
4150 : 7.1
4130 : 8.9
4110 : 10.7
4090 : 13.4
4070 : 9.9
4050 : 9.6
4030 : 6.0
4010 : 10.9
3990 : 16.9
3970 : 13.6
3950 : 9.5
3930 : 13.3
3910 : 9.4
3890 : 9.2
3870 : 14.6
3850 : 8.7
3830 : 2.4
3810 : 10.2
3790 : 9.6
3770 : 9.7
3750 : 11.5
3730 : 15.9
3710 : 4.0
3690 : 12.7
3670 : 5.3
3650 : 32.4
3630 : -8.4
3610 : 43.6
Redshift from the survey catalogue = 0.169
